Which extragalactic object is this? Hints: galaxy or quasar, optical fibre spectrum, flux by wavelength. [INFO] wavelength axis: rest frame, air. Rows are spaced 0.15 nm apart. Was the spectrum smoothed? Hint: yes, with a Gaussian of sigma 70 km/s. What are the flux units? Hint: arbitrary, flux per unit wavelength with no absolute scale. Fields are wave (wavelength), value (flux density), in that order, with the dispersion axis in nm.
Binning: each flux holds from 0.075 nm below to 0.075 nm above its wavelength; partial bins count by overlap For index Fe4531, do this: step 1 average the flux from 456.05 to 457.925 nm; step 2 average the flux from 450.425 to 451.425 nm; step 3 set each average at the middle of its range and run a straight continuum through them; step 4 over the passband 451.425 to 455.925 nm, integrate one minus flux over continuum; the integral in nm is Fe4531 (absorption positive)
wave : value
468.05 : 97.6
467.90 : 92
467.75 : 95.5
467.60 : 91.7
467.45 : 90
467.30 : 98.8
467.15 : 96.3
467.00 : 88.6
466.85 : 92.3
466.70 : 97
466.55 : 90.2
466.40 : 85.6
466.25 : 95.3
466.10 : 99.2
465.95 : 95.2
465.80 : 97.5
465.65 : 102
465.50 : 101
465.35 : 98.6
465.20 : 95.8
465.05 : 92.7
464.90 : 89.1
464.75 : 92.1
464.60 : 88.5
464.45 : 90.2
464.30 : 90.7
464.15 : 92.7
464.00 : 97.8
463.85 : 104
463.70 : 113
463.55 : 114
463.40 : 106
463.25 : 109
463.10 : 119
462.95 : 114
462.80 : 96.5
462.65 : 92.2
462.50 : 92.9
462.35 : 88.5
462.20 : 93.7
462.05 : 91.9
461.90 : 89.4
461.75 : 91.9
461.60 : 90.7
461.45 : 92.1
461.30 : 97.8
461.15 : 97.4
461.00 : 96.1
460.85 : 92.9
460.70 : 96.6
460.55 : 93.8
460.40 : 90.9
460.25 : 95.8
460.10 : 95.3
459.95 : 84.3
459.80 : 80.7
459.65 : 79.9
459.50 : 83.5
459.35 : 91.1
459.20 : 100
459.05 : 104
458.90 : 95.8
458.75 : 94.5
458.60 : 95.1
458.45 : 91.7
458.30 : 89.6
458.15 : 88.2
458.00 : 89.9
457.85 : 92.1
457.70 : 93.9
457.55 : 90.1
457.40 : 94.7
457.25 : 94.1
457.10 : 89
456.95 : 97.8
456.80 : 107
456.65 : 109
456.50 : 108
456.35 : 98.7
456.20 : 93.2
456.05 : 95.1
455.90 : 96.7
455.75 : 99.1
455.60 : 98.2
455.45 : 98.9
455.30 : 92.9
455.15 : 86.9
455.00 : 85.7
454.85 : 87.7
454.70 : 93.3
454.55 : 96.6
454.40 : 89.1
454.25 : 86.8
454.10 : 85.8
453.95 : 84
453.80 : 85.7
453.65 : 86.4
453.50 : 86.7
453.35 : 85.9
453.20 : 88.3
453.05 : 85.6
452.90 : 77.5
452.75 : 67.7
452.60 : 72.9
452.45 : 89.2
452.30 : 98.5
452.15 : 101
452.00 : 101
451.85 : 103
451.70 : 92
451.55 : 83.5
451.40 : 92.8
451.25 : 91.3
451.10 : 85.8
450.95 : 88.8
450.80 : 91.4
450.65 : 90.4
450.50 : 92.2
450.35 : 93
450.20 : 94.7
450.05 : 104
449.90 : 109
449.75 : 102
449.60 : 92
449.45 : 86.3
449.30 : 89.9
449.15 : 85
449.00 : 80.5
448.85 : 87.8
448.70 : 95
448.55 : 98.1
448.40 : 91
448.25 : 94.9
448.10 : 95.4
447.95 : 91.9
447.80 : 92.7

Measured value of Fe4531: 0.19 nm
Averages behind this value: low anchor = 90.3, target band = 89.5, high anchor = 97.2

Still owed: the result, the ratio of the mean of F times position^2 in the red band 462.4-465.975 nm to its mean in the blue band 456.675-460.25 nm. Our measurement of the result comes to 1.10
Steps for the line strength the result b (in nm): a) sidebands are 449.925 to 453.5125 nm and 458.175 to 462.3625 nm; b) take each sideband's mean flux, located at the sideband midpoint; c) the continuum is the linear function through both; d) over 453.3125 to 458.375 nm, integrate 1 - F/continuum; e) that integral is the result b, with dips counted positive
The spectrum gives -0.092 nm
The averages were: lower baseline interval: 90.2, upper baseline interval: 92.3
